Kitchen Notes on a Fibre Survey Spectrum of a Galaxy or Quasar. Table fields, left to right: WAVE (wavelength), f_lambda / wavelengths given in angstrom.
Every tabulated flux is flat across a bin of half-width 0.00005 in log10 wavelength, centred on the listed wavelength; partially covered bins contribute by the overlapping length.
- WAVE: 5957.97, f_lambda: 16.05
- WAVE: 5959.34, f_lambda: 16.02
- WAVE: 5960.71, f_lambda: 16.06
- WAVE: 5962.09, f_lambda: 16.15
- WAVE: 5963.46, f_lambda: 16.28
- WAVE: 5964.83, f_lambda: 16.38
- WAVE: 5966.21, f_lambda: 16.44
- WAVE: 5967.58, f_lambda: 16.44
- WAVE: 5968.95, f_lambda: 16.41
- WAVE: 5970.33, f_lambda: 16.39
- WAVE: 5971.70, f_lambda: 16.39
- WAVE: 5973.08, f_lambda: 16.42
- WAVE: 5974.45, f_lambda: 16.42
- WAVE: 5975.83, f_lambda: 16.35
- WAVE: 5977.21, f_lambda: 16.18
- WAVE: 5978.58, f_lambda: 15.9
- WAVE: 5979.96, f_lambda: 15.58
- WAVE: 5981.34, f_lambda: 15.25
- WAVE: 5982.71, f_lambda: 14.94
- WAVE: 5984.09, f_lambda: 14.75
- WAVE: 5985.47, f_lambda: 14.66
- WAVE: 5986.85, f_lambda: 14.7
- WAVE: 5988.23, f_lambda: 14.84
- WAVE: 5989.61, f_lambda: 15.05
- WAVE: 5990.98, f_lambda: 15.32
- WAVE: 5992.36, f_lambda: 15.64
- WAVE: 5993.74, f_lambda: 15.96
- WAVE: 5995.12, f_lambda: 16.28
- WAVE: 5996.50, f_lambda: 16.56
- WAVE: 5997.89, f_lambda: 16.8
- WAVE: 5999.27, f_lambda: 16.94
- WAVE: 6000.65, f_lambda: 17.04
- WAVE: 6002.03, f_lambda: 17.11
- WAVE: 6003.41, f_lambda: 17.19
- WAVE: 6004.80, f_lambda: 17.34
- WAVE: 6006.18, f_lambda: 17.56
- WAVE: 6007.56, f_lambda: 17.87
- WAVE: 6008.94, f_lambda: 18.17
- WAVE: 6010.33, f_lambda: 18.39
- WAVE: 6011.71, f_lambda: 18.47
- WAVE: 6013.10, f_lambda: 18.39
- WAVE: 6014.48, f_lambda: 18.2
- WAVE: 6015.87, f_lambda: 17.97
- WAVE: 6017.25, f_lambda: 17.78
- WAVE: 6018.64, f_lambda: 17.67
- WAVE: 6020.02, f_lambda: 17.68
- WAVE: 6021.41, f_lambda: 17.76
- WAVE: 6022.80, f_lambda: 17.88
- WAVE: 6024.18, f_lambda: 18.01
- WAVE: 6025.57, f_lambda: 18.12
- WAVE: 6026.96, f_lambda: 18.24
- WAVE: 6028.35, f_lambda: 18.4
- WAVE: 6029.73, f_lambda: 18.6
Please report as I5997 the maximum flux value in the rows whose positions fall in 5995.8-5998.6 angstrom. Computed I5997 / 16.8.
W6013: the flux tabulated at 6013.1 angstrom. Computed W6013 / 18.39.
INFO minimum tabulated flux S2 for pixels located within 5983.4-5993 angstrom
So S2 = 14.66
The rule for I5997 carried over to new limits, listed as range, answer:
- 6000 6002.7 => 17.11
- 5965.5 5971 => 16.44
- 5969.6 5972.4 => 16.39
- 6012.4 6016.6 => 18.39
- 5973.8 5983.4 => 16.42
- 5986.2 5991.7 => 15.32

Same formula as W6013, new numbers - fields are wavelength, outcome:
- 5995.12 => 16.28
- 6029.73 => 18.6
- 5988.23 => 14.84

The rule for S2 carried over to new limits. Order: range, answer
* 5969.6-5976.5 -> 16.35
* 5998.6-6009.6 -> 16.94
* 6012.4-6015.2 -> 18.2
